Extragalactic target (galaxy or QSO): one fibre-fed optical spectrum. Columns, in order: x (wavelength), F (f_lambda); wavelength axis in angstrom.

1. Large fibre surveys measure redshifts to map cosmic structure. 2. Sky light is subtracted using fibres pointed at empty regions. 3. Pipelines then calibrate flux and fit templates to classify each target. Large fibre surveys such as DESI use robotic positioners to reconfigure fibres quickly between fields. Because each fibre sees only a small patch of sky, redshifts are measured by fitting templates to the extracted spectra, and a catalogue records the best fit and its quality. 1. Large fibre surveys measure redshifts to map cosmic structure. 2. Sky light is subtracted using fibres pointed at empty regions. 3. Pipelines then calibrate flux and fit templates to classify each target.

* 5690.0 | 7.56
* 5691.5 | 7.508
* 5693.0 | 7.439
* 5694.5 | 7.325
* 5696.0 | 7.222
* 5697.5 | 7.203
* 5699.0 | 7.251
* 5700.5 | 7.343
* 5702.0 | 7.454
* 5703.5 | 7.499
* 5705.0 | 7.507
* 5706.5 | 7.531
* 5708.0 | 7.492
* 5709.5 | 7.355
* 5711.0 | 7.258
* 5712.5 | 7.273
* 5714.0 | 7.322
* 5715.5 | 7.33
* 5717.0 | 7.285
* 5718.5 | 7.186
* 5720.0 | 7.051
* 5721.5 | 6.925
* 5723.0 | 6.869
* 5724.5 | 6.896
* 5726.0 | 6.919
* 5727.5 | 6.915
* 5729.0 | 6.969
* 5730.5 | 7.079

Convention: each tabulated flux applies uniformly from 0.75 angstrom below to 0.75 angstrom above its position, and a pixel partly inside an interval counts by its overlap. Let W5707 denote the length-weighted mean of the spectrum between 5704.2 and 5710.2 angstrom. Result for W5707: 7.47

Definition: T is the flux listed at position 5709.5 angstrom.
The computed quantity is 7.355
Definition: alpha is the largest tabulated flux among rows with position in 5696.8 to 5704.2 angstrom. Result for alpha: 7.499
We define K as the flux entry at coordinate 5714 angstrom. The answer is 7.322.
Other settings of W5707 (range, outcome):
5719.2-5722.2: 6.99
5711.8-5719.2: 7.28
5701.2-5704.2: 7.47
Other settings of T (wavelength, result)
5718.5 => 7.186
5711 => 7.258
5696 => 7.222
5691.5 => 7.508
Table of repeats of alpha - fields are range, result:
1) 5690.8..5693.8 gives 7.508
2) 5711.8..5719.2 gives 7.33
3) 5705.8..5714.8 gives 7.531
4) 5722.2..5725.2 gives 6.896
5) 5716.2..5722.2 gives 7.285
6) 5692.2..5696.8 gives 7.439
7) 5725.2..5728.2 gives 6.919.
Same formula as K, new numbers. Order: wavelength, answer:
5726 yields 6.919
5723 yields 6.869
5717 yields 7.285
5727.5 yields 6.915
